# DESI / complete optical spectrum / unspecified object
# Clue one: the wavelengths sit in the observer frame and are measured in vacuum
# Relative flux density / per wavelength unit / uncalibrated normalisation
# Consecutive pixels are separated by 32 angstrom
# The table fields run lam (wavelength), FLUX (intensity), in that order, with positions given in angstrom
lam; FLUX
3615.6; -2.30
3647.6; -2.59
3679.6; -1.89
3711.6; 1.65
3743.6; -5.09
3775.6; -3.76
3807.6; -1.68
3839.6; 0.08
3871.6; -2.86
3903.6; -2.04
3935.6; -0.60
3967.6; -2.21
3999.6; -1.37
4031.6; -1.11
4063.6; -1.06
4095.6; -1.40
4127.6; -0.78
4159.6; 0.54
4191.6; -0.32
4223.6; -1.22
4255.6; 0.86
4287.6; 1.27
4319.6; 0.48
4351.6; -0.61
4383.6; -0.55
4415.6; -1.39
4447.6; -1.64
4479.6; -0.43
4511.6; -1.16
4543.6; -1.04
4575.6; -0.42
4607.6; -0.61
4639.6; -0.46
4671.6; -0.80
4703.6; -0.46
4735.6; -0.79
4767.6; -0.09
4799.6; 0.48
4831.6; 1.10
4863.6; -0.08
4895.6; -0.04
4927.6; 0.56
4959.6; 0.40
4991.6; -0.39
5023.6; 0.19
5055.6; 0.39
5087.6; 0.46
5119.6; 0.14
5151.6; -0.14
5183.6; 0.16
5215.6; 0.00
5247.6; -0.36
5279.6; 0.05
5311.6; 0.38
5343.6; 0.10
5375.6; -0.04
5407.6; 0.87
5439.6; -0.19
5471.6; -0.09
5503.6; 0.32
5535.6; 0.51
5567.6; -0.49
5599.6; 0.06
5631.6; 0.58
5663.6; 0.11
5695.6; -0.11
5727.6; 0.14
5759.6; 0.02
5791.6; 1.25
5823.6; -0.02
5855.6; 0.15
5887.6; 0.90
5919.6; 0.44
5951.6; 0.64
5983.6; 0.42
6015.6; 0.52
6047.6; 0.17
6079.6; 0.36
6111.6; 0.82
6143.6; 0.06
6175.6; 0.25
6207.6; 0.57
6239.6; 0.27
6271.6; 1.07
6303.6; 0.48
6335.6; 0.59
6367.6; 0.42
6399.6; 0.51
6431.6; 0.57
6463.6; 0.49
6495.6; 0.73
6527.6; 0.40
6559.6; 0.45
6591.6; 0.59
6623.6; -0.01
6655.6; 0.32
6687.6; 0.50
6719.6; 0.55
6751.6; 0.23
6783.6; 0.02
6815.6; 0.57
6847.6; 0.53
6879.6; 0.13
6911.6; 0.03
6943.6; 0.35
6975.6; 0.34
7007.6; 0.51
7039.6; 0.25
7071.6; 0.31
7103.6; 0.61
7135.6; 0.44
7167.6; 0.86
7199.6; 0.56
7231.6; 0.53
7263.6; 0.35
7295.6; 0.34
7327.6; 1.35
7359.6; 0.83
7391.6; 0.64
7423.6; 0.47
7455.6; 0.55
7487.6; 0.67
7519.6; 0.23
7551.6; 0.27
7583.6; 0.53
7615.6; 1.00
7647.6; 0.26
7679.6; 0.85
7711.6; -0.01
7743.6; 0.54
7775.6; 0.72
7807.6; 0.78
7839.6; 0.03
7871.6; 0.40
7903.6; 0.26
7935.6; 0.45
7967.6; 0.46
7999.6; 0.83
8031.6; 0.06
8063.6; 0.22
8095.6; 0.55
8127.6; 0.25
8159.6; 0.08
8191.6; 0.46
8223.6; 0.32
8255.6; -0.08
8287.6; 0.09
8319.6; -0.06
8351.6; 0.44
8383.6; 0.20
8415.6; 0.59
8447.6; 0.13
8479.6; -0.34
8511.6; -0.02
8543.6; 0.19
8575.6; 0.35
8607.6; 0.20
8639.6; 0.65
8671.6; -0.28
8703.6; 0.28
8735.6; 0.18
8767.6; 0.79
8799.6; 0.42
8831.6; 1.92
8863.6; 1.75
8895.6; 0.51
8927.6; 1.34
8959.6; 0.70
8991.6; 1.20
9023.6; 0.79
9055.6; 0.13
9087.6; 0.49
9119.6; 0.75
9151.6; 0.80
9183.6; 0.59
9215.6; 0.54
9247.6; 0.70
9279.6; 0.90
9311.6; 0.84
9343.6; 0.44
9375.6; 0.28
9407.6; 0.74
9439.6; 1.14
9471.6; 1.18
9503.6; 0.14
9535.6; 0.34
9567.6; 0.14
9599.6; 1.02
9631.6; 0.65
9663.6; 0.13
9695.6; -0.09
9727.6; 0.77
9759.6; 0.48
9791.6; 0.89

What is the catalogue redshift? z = 1.38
